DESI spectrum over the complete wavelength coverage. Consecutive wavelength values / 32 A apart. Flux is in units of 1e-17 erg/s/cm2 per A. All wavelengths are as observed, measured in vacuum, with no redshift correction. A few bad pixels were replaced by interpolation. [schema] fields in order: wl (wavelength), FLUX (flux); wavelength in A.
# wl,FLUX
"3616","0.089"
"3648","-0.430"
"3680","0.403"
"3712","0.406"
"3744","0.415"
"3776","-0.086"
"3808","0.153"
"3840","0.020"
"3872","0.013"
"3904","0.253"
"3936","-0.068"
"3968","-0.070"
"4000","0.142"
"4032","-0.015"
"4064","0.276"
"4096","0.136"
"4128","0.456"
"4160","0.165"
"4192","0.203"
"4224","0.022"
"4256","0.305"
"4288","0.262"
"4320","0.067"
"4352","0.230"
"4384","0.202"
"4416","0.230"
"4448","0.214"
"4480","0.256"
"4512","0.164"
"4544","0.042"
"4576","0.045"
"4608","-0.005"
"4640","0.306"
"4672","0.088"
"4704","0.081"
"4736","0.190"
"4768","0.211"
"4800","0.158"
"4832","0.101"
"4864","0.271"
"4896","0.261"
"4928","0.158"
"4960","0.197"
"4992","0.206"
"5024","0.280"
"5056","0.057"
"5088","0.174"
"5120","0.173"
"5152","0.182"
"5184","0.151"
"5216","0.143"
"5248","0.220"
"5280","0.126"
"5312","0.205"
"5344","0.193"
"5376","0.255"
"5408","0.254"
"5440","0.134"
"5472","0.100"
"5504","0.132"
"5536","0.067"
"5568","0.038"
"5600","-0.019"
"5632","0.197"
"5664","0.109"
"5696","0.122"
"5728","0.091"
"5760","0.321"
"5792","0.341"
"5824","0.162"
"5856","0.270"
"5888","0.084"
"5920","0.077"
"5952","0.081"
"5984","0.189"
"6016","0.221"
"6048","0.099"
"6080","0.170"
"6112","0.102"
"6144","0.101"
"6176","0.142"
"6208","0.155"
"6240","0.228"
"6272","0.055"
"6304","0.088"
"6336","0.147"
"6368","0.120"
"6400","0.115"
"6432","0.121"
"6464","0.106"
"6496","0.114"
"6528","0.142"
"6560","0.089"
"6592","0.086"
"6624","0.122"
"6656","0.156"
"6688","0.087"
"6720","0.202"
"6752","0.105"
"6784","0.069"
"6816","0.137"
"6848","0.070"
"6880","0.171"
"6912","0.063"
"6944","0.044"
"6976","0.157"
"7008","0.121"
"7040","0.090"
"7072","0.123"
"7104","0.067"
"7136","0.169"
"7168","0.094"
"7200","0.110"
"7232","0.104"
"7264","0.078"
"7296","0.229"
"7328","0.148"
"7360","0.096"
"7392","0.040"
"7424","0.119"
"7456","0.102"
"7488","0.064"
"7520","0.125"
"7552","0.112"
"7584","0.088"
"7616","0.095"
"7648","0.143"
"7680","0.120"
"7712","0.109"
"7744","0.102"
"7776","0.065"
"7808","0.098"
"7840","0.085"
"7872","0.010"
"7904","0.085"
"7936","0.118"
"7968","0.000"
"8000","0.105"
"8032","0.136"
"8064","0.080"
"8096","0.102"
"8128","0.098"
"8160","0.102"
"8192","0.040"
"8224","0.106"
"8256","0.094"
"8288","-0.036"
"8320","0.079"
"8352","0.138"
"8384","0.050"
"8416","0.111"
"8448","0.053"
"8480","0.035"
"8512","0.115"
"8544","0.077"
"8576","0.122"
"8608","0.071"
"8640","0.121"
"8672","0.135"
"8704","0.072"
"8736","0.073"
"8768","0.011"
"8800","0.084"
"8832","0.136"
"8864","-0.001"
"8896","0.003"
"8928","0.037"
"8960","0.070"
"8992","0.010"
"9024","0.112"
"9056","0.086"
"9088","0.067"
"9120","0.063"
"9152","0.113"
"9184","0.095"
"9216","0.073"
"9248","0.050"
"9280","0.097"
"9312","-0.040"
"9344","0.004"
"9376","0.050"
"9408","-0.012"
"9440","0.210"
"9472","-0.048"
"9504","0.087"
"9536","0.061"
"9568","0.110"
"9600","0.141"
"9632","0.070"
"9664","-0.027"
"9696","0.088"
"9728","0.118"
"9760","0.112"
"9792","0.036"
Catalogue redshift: 0.050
